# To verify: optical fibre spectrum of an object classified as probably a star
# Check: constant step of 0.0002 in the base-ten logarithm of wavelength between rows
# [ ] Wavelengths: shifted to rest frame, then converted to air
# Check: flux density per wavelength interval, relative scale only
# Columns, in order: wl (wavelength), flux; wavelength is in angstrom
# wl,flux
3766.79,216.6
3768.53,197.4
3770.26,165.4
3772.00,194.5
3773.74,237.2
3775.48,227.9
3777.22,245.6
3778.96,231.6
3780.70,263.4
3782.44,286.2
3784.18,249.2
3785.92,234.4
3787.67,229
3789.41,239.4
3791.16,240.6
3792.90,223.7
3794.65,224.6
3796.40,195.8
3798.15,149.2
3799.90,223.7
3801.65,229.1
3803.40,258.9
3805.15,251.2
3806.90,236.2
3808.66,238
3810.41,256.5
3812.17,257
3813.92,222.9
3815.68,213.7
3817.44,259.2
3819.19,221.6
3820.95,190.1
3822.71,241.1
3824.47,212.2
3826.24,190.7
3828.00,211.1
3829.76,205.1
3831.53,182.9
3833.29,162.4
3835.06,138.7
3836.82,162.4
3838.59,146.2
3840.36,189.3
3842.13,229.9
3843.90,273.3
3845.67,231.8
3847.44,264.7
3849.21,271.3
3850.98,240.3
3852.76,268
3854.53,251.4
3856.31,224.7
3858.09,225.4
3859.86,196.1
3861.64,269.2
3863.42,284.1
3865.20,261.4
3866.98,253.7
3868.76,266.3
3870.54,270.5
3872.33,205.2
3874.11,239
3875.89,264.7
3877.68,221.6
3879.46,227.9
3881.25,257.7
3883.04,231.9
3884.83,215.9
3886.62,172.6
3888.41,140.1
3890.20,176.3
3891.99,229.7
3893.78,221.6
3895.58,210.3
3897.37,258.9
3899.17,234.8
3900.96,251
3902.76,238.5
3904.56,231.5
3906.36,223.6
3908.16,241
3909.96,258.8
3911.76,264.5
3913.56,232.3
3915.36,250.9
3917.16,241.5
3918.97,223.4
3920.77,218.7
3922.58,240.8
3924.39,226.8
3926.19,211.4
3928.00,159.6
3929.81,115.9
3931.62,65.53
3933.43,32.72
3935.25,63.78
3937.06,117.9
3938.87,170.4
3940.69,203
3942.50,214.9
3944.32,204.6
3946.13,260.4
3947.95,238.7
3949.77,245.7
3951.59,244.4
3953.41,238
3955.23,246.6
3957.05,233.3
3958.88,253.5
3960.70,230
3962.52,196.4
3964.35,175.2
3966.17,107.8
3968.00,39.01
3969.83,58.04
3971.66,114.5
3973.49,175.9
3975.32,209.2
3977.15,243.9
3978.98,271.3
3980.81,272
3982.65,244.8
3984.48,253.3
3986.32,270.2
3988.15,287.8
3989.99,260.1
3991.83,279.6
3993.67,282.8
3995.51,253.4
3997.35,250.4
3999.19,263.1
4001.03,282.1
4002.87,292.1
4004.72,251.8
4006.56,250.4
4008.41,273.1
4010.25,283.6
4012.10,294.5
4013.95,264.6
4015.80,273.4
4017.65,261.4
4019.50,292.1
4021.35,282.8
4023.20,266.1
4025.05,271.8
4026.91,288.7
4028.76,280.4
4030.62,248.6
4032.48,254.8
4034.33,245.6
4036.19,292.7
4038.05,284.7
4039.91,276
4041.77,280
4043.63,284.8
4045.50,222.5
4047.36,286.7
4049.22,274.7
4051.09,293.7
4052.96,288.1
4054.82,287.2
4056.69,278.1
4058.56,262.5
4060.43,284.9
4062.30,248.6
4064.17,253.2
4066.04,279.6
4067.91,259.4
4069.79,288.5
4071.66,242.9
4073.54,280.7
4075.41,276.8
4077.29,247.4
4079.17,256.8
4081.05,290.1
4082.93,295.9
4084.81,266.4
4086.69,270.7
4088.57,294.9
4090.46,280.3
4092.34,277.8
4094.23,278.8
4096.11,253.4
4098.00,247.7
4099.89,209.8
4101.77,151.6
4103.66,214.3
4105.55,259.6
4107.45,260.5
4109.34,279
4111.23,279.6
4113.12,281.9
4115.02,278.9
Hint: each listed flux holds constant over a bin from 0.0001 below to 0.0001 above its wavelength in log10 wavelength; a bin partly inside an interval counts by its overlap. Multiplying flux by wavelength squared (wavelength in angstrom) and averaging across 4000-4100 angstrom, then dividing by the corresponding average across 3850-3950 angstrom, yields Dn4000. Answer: 1.35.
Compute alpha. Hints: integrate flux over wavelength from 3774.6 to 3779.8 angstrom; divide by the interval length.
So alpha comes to 235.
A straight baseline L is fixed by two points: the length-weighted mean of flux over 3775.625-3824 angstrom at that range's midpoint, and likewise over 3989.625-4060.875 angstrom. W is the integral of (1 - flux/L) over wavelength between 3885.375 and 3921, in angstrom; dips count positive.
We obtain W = 3.6 angstrom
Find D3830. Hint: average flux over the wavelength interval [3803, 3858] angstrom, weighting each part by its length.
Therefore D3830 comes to 222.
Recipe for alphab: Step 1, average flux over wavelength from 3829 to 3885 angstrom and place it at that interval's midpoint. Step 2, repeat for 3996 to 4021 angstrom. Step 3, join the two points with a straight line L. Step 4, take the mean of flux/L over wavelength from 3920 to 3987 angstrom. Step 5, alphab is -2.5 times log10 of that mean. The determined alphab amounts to 0.32 mag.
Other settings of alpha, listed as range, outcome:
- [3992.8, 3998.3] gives 262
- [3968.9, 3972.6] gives 86.6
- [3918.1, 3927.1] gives 224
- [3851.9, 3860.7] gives 233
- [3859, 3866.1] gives 253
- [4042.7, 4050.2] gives 267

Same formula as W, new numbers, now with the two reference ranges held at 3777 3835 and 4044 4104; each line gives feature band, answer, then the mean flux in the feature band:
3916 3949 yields 8.7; 179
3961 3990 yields 6.1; 198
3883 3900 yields 2.1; 208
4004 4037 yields -1.8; 271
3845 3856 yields -1.0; 253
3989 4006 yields -1.0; 268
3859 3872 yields -1.2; 255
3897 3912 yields -0.2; 243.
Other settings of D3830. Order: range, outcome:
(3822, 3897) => 223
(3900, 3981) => 198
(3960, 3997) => 212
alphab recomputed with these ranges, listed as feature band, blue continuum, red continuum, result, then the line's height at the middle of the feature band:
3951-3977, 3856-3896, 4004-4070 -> 0.36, 253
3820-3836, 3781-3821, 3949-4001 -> 0.20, 231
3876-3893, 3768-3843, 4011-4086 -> 0.12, 236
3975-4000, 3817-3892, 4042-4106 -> -0.06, 248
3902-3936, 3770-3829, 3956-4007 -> 0.15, 226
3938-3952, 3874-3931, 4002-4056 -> 0.08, 239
